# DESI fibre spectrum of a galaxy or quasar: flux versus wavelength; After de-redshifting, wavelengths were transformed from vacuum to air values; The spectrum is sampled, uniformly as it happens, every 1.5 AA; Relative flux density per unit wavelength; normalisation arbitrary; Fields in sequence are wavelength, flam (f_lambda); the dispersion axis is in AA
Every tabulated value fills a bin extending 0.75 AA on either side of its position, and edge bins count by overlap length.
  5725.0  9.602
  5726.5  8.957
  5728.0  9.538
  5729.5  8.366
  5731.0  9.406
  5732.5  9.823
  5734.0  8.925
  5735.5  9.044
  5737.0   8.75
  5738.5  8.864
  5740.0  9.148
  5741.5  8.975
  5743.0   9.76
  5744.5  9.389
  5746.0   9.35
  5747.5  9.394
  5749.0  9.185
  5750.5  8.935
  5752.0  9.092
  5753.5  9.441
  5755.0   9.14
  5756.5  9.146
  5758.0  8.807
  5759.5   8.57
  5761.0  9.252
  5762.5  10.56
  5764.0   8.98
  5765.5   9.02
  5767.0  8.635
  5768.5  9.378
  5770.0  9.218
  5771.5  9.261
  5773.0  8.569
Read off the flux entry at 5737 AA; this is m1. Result 8.75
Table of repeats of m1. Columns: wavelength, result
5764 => 8.98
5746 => 9.35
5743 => 9.76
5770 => 9.218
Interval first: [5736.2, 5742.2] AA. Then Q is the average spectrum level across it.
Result 8.93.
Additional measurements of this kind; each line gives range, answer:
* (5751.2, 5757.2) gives 9.2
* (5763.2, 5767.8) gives 8.9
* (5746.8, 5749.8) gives 9.28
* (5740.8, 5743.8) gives 9.37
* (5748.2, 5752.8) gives 9.08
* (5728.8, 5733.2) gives 9.2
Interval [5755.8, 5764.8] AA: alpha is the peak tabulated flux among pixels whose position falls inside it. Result 10.56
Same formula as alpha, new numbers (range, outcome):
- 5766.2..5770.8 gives 9.378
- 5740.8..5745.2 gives 9.76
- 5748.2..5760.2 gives 9.441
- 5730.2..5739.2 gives 9.823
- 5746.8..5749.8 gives 9.394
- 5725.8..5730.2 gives 9.538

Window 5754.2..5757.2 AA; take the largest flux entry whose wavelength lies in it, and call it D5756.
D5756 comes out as 9.146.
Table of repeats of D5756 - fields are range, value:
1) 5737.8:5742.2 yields 9.148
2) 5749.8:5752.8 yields 9.092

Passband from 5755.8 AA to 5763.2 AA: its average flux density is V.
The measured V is 9.26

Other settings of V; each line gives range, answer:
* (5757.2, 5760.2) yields 8.7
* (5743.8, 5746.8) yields 9.37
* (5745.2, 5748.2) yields 9.37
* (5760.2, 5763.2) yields 9.87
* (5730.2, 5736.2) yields 9.29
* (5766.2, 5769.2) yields 9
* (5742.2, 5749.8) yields 9.41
